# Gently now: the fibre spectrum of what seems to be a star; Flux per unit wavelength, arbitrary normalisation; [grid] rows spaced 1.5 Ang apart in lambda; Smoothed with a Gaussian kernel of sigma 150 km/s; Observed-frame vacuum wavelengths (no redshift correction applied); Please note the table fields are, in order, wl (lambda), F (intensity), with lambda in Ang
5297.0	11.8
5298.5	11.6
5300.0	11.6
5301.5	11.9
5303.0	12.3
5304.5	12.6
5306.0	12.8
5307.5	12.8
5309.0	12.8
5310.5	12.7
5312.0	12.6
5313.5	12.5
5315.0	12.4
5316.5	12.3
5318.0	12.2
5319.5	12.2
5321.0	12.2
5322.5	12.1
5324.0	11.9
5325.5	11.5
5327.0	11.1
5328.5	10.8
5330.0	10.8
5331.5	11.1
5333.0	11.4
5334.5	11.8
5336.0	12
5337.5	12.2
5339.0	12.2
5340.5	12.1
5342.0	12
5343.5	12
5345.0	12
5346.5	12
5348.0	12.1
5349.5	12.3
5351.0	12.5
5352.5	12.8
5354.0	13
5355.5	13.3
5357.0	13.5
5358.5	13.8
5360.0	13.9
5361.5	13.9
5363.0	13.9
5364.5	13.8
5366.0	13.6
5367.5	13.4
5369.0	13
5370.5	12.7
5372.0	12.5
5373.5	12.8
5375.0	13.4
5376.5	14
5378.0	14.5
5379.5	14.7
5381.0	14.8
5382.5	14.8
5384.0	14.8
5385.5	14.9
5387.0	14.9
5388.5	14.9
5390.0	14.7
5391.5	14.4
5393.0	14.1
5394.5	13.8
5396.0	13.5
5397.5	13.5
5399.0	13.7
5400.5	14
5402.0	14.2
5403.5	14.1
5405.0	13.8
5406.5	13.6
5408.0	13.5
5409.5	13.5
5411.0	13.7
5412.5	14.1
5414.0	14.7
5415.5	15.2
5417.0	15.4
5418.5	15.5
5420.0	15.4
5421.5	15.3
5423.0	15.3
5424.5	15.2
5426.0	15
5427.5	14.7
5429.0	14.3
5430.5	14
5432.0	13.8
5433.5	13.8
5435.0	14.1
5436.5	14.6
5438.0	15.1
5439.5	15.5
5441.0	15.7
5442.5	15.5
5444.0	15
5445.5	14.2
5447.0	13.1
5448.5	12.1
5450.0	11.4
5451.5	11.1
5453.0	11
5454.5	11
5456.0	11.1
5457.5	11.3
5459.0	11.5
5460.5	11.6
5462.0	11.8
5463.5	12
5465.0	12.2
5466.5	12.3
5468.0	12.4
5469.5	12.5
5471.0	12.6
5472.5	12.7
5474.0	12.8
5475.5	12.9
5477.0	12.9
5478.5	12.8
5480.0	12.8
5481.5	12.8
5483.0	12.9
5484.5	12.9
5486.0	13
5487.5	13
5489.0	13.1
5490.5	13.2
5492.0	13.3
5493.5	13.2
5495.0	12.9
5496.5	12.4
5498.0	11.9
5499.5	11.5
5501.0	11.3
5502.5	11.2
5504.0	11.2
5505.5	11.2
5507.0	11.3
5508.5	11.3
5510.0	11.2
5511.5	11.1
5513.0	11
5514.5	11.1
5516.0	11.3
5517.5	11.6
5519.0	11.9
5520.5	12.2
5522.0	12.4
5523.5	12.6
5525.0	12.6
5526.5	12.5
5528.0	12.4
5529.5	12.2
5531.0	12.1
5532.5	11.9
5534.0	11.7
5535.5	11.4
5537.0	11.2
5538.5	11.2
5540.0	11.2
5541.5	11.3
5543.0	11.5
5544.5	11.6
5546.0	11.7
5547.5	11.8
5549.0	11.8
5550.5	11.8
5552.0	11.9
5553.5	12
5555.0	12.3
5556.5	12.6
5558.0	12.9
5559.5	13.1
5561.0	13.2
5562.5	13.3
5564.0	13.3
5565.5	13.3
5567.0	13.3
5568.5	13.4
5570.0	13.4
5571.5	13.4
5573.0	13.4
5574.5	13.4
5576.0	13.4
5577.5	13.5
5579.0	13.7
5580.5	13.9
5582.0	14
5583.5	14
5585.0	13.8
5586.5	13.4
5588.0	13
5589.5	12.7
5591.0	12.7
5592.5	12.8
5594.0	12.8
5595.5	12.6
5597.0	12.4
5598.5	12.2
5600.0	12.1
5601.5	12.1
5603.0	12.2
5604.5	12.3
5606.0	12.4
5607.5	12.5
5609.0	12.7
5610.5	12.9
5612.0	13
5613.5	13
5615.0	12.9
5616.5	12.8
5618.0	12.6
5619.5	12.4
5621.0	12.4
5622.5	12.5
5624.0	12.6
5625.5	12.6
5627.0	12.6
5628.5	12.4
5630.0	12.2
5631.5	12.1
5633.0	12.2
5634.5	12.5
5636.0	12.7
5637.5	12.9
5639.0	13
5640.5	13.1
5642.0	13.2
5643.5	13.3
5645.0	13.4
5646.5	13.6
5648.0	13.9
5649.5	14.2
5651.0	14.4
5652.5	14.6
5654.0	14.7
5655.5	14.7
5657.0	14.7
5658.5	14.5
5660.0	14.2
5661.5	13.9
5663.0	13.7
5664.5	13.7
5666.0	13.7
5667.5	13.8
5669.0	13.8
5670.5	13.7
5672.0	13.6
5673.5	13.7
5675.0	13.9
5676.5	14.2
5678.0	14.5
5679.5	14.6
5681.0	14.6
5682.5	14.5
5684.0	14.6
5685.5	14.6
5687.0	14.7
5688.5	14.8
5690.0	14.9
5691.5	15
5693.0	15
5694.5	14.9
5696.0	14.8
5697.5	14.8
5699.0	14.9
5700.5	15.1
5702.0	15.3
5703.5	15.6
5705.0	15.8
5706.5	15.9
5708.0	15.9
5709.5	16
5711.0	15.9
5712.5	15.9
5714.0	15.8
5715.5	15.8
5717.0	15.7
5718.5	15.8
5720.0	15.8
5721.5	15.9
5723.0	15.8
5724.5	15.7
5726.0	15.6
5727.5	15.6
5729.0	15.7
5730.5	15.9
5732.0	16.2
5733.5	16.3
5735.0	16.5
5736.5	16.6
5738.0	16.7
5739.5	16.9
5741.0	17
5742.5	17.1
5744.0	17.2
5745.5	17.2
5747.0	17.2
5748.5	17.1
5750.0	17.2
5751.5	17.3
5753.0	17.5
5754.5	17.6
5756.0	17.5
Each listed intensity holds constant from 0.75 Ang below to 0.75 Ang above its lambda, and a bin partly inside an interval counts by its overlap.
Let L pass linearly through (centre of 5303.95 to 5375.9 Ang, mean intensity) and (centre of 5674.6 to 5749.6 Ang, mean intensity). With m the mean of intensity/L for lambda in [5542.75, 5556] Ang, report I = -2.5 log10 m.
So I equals 0.20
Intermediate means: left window 12.5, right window 15.7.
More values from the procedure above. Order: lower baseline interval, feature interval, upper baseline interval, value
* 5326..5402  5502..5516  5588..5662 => 0.17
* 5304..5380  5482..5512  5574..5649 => 0.05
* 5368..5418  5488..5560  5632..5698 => 0.18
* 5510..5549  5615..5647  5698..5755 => 0.11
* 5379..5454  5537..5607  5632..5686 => 0.11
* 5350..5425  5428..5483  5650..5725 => 0.10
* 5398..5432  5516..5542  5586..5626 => 0.13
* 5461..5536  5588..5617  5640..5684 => 0.06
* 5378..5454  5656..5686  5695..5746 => 0.11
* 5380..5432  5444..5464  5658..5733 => 0.22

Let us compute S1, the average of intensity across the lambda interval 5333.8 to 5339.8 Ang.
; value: 12.1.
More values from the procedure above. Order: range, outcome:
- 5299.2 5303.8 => 11.9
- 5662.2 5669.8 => 13.7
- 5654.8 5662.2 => 14.4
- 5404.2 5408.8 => 13.6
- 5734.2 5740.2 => 16.7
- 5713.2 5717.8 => 15.8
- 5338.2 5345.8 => 12.1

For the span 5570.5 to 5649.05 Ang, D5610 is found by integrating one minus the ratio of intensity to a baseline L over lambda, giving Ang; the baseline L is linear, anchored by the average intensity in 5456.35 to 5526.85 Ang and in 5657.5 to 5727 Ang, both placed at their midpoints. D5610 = 4.9 Ang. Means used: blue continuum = 12.2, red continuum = 14.9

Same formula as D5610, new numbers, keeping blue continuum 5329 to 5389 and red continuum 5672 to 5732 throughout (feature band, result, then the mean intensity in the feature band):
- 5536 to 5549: 2.5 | 11.5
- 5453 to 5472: 2.6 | 11.8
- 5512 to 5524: 2.0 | 11.7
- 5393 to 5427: -2.4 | 14.4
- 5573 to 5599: 2.3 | 13.2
